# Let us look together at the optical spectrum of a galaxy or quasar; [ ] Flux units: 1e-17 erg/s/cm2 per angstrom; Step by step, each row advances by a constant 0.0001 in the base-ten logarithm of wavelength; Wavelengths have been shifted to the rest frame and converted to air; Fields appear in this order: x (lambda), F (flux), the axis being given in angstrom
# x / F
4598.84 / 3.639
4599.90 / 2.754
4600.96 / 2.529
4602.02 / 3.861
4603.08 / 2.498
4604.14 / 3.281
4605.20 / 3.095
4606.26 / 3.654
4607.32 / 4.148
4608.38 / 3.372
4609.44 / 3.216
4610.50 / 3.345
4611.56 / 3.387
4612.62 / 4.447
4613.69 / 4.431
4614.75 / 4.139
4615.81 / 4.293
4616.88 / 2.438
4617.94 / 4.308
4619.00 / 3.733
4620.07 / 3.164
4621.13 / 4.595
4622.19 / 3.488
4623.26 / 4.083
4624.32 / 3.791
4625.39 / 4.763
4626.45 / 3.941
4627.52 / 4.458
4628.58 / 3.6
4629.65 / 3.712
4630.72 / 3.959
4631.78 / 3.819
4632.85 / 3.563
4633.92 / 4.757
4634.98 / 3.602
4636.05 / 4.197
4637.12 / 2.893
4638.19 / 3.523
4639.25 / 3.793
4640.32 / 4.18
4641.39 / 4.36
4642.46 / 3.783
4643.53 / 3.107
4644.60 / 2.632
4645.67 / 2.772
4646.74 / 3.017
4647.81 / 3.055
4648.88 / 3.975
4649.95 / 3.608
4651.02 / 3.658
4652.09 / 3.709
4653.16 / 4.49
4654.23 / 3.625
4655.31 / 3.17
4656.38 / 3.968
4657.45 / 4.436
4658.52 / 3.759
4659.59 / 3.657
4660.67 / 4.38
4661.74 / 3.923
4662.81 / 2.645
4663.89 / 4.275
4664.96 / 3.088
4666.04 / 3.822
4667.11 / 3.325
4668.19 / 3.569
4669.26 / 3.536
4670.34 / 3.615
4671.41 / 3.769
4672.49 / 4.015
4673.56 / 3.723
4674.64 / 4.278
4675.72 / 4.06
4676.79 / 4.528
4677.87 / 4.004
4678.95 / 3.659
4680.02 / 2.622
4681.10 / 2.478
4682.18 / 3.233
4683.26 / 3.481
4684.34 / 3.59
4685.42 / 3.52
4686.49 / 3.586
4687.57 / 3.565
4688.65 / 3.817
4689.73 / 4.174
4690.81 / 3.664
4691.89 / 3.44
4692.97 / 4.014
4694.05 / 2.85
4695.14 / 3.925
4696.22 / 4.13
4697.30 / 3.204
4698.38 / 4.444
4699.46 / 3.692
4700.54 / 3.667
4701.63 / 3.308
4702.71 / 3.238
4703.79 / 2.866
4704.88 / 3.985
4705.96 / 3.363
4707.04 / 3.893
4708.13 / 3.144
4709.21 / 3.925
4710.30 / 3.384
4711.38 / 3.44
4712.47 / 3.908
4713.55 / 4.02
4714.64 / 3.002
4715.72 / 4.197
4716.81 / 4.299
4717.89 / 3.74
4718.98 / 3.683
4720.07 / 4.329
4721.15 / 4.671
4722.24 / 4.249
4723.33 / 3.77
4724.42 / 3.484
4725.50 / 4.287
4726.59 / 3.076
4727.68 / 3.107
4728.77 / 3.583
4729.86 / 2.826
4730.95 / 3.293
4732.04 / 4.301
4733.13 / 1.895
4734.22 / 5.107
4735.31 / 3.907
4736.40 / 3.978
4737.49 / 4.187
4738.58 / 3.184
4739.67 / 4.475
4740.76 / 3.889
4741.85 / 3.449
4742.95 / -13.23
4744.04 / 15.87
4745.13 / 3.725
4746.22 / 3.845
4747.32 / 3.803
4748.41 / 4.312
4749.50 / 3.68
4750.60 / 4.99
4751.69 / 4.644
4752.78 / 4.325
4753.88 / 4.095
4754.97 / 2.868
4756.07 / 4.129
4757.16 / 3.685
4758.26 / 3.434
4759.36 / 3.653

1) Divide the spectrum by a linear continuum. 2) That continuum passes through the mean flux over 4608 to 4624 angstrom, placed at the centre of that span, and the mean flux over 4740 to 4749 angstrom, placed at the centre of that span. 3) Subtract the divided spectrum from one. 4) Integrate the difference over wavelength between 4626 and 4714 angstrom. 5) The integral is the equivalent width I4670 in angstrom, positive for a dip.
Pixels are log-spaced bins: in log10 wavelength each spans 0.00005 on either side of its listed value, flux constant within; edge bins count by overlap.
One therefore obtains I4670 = -3.0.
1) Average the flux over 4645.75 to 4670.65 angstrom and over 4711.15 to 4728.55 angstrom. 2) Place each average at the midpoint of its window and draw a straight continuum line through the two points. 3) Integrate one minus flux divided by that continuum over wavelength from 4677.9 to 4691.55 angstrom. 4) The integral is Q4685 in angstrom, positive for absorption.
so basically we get 0.9 angstrom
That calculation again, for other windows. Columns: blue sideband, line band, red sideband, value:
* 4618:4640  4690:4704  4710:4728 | 0.9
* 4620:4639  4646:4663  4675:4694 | 0.3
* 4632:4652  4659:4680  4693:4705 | -1.0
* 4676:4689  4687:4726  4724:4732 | -3.0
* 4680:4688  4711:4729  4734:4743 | -5.0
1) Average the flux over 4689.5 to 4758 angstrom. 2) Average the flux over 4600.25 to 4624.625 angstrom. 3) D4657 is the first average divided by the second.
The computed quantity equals 1.0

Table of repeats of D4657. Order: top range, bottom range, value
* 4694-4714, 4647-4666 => 0.97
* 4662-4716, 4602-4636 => 0.95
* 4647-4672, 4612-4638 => 0.94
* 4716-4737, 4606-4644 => 0.98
